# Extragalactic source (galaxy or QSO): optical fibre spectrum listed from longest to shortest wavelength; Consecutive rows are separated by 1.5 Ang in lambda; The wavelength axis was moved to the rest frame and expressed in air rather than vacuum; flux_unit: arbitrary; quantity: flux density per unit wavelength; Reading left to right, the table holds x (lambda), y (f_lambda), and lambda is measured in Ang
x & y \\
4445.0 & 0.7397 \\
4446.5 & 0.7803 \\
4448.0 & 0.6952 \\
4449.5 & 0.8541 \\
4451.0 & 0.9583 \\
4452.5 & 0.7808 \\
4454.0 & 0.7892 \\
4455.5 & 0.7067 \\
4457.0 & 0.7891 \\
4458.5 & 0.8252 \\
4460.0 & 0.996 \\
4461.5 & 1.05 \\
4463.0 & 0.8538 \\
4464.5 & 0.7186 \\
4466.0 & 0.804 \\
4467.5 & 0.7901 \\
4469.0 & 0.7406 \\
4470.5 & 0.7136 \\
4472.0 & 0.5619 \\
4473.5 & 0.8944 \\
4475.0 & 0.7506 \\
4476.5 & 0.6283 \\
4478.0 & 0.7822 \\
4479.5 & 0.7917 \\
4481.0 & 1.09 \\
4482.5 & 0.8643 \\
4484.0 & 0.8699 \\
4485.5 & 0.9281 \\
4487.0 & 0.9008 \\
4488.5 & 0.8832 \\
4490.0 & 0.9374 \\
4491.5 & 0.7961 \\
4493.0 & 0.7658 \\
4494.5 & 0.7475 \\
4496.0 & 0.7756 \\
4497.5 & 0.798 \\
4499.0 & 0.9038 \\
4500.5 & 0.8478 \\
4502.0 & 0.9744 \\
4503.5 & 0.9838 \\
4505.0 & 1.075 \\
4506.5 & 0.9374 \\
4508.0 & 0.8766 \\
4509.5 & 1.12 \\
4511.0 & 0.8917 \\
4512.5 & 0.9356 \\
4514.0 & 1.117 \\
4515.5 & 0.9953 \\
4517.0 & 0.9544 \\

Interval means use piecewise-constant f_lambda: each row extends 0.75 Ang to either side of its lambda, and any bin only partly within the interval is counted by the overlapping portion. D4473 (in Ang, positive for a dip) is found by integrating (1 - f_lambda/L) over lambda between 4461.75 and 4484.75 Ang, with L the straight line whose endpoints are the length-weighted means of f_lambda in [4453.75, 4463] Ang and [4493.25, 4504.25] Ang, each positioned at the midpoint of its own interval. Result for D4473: 1.7 Ang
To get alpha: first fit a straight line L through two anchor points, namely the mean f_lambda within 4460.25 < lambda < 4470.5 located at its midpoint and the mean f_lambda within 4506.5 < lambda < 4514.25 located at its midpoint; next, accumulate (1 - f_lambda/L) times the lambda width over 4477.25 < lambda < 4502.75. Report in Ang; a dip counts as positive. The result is 1.3 Ang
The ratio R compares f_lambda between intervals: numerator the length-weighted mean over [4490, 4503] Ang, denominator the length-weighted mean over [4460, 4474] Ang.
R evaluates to 1.04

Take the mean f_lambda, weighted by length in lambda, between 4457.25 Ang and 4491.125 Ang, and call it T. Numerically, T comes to 0.834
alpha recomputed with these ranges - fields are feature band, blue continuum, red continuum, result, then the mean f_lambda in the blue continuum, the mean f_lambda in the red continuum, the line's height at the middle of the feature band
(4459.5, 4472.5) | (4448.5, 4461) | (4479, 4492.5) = 0.8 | 0.839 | 0.895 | 0.859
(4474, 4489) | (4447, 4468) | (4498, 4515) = 0.8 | 0.829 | 0.967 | 0.897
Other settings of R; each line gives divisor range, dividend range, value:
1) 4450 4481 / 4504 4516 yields 1.24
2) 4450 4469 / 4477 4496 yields 1.03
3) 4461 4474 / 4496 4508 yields 1.17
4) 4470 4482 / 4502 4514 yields 1.26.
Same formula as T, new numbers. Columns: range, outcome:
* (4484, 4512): 0.896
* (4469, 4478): 0.718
